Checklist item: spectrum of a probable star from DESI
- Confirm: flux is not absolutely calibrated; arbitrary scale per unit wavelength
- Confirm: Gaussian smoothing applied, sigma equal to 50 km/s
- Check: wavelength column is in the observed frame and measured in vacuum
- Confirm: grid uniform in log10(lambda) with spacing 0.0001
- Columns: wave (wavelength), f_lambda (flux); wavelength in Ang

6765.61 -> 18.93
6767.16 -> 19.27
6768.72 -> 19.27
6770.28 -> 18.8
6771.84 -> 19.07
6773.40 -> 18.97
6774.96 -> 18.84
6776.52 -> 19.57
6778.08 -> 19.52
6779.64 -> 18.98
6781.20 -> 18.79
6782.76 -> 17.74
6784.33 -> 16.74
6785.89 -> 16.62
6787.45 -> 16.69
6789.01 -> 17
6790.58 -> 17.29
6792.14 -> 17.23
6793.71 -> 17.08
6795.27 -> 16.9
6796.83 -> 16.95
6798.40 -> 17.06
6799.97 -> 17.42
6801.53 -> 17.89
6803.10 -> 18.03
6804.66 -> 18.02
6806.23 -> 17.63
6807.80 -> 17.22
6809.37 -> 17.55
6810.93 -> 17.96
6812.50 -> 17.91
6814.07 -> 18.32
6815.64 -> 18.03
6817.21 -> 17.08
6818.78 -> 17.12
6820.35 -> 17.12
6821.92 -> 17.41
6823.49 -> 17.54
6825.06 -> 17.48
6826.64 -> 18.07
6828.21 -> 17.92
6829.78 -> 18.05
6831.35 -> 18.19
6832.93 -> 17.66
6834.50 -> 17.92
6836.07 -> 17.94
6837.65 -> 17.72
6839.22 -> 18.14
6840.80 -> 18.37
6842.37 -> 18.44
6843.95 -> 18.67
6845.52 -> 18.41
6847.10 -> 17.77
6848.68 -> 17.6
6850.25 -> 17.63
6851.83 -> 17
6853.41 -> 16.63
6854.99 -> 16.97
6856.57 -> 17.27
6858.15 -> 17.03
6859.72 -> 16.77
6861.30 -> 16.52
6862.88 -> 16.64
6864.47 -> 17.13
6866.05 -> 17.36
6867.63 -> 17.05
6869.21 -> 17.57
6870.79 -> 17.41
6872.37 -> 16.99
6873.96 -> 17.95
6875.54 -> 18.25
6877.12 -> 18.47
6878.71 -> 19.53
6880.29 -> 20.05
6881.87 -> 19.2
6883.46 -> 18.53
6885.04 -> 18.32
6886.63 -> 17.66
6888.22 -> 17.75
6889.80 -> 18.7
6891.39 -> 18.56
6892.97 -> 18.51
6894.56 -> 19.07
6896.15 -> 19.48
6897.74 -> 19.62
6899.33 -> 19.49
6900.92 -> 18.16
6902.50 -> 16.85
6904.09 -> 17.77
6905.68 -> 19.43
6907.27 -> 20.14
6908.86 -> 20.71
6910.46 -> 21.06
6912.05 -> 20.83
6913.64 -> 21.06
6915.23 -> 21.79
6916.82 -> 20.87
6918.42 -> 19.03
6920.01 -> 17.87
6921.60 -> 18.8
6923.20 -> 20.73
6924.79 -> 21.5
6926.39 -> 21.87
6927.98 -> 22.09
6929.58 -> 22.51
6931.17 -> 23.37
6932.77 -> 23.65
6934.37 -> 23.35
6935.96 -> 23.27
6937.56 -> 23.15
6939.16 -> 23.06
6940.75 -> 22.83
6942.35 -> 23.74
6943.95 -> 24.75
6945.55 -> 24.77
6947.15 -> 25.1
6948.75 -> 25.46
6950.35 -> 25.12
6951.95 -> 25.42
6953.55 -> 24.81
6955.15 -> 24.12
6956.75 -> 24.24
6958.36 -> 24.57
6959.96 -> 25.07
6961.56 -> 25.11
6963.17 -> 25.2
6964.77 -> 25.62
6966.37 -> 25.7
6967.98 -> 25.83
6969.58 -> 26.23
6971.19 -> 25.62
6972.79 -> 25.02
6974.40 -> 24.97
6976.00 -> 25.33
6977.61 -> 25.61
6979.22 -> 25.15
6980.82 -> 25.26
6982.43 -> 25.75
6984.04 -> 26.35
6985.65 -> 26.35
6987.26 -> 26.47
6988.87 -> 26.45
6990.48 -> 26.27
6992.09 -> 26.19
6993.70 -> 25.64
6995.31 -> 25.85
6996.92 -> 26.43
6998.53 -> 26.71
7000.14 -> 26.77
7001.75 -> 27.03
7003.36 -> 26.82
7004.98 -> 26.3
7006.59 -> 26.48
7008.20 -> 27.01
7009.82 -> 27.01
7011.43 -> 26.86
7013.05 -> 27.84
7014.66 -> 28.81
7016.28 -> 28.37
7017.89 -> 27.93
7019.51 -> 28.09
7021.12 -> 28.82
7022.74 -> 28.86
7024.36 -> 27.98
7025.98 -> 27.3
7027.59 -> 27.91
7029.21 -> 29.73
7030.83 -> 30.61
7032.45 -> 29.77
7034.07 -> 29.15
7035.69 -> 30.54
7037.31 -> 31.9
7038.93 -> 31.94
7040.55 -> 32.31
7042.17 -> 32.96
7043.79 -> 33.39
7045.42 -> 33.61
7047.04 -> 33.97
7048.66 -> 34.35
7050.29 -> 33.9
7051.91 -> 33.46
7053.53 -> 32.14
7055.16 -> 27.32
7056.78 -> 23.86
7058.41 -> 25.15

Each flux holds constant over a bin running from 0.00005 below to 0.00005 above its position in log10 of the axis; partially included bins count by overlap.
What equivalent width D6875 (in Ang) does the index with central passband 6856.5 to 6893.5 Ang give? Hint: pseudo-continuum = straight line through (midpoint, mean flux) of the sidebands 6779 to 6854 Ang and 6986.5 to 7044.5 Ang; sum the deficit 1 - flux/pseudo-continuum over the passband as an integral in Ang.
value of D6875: 5.1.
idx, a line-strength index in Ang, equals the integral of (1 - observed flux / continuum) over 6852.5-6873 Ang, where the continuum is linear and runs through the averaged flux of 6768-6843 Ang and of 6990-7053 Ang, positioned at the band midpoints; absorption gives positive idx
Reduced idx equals 3.76 Ang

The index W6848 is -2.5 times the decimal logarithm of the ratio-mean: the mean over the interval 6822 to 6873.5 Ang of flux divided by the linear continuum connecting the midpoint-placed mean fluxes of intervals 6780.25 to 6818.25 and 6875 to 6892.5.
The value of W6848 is 0.04 mag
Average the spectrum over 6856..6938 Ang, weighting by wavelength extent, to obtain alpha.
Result 19.4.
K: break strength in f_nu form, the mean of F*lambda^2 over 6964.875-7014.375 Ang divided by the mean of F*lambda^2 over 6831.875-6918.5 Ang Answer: 1.5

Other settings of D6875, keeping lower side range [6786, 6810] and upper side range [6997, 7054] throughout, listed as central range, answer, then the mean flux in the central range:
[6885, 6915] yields 4.8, 19.2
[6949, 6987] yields 1.6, 25.3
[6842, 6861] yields 2.6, 17.5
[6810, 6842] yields 1.7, 17.8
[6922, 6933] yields 1.0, 22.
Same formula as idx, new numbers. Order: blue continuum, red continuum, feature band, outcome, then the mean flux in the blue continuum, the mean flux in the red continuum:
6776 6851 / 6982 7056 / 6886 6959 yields 6.9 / 17.8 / 28.8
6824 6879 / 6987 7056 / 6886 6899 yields 1.1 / 17.7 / 29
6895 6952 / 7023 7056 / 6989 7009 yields 1.0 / 21.6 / 31.2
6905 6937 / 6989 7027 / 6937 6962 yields -1.4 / 21.2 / 27.2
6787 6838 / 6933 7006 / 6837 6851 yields 0.7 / 17.6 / 25.3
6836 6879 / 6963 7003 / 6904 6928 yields 1.2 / 17.6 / 25.9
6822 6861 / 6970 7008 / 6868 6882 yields 0.9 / 17.7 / 26.1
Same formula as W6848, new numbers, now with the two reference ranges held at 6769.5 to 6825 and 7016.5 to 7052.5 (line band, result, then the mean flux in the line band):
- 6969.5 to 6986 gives 0.09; 25.6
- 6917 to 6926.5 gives 0.23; 19.9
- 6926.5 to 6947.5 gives 0.09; 23.4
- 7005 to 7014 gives 0.09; 27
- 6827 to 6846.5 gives 0.10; 18.1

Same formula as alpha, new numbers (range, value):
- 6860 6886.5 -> 17.9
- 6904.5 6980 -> 23.3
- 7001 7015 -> 27.1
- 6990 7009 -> 26.5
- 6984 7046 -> 28.3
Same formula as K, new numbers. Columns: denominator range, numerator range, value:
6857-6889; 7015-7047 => 1.77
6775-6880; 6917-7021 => 1.47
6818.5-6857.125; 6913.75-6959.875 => 1.33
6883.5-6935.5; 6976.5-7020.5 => 1.37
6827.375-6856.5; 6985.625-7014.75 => 1.57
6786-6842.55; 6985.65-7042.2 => 1.69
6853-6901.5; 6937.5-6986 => 1.42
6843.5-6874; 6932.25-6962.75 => 1.44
